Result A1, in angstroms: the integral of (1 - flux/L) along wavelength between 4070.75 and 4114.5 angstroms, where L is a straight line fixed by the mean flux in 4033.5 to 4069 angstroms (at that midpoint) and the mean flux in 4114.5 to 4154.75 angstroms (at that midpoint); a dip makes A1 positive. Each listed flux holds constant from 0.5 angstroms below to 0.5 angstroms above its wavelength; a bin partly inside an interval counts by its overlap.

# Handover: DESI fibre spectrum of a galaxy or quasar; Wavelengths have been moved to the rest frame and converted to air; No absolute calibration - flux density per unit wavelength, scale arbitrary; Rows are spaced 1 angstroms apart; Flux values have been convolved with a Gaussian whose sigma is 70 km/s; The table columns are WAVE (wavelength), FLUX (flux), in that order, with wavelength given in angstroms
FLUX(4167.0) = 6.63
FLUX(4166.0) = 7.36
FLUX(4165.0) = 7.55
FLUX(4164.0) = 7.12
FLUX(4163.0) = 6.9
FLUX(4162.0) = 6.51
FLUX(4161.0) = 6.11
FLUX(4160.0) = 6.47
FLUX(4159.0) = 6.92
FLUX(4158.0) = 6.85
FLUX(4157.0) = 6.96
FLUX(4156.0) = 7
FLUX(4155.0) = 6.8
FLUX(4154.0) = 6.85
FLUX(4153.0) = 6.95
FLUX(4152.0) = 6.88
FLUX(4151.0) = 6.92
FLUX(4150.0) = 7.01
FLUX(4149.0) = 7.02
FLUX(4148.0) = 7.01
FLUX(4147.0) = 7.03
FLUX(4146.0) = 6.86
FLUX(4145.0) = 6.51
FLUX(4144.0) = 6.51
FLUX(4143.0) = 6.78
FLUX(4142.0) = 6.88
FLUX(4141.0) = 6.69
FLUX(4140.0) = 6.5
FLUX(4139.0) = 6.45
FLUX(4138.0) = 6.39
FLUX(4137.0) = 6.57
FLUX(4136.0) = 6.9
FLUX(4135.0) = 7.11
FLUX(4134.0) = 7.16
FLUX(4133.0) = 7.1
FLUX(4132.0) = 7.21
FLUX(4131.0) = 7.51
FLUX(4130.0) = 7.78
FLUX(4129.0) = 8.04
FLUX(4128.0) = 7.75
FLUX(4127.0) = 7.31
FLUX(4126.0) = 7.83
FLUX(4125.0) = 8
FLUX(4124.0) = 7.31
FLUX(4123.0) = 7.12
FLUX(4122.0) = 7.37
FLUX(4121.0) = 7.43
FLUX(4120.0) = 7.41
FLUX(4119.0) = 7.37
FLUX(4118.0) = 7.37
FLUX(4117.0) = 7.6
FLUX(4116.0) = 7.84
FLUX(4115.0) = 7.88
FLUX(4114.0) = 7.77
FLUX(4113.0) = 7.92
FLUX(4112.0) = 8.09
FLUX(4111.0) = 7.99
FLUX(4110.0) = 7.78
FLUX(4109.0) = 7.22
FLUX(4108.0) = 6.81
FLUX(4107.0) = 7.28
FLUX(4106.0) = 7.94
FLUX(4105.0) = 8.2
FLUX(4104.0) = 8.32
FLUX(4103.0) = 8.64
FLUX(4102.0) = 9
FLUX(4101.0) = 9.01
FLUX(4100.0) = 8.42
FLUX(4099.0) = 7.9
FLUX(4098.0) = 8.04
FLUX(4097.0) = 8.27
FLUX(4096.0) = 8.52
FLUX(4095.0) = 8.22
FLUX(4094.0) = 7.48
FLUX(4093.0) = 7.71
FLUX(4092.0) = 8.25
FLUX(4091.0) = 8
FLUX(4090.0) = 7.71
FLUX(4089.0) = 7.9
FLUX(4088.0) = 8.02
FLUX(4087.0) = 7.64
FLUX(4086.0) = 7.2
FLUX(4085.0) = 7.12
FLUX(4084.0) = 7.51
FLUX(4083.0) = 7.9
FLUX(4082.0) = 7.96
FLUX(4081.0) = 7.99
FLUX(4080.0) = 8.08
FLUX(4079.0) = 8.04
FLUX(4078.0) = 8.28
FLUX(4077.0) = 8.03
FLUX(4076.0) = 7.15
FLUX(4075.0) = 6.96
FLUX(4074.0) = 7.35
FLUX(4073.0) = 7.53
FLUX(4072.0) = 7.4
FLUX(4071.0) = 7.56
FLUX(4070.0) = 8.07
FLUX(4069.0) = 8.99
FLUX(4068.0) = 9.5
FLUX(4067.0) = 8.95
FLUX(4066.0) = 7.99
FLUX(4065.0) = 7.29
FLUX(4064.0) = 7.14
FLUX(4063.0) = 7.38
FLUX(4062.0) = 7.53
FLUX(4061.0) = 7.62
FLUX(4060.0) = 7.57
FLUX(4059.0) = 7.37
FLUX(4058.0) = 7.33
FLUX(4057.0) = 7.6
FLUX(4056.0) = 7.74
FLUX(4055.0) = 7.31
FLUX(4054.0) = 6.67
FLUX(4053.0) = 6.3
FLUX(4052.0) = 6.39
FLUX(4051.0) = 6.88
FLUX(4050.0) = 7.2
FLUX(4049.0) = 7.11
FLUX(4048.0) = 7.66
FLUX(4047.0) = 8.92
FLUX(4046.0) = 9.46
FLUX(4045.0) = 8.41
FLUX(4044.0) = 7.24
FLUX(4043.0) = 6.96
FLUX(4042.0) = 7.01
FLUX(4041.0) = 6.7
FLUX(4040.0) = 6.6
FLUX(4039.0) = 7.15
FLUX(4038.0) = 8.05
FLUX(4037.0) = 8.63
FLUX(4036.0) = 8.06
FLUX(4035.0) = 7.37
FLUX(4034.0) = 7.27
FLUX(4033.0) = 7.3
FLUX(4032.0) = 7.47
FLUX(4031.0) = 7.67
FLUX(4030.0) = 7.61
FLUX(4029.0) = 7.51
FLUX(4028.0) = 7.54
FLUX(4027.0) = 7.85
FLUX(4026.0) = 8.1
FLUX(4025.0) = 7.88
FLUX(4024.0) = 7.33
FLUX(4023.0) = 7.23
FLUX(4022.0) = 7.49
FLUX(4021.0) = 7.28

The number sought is -3.0 angstroms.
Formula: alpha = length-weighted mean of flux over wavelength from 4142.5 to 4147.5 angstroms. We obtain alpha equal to 6.74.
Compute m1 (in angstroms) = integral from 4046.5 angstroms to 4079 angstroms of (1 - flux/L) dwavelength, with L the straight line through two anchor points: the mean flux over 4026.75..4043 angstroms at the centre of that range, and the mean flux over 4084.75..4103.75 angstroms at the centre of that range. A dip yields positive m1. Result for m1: 0.7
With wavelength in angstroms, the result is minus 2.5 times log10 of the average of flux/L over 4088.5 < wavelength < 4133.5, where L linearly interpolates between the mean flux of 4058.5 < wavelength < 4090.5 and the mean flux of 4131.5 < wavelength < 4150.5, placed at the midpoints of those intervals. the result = -0.08 mag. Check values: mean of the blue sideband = 7.77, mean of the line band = 7.81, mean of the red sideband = 6.83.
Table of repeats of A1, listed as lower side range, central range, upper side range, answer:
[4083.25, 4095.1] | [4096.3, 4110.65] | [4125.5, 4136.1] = -0.8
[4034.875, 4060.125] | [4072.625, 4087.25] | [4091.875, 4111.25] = 0.3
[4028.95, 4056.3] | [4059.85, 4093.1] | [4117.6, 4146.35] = -2.1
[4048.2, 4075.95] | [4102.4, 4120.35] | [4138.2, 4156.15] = -1.7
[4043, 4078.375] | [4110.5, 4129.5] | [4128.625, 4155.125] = -1.4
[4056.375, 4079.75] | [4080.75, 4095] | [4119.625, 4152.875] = -0.3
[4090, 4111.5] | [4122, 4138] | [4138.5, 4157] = -0.1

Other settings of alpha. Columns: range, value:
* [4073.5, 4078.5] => 7.55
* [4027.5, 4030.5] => 7.55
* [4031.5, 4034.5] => 7.35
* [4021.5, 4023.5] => 7.36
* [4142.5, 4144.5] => 6.64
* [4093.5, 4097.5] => 8.12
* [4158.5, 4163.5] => 6.58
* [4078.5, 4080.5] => 8.06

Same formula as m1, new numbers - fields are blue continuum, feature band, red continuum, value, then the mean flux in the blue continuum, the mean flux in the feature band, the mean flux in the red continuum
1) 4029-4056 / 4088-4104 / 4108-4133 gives -1.4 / 7.45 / 8.2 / 7.59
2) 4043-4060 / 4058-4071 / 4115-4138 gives -0.8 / 7.46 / 7.91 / 7.4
